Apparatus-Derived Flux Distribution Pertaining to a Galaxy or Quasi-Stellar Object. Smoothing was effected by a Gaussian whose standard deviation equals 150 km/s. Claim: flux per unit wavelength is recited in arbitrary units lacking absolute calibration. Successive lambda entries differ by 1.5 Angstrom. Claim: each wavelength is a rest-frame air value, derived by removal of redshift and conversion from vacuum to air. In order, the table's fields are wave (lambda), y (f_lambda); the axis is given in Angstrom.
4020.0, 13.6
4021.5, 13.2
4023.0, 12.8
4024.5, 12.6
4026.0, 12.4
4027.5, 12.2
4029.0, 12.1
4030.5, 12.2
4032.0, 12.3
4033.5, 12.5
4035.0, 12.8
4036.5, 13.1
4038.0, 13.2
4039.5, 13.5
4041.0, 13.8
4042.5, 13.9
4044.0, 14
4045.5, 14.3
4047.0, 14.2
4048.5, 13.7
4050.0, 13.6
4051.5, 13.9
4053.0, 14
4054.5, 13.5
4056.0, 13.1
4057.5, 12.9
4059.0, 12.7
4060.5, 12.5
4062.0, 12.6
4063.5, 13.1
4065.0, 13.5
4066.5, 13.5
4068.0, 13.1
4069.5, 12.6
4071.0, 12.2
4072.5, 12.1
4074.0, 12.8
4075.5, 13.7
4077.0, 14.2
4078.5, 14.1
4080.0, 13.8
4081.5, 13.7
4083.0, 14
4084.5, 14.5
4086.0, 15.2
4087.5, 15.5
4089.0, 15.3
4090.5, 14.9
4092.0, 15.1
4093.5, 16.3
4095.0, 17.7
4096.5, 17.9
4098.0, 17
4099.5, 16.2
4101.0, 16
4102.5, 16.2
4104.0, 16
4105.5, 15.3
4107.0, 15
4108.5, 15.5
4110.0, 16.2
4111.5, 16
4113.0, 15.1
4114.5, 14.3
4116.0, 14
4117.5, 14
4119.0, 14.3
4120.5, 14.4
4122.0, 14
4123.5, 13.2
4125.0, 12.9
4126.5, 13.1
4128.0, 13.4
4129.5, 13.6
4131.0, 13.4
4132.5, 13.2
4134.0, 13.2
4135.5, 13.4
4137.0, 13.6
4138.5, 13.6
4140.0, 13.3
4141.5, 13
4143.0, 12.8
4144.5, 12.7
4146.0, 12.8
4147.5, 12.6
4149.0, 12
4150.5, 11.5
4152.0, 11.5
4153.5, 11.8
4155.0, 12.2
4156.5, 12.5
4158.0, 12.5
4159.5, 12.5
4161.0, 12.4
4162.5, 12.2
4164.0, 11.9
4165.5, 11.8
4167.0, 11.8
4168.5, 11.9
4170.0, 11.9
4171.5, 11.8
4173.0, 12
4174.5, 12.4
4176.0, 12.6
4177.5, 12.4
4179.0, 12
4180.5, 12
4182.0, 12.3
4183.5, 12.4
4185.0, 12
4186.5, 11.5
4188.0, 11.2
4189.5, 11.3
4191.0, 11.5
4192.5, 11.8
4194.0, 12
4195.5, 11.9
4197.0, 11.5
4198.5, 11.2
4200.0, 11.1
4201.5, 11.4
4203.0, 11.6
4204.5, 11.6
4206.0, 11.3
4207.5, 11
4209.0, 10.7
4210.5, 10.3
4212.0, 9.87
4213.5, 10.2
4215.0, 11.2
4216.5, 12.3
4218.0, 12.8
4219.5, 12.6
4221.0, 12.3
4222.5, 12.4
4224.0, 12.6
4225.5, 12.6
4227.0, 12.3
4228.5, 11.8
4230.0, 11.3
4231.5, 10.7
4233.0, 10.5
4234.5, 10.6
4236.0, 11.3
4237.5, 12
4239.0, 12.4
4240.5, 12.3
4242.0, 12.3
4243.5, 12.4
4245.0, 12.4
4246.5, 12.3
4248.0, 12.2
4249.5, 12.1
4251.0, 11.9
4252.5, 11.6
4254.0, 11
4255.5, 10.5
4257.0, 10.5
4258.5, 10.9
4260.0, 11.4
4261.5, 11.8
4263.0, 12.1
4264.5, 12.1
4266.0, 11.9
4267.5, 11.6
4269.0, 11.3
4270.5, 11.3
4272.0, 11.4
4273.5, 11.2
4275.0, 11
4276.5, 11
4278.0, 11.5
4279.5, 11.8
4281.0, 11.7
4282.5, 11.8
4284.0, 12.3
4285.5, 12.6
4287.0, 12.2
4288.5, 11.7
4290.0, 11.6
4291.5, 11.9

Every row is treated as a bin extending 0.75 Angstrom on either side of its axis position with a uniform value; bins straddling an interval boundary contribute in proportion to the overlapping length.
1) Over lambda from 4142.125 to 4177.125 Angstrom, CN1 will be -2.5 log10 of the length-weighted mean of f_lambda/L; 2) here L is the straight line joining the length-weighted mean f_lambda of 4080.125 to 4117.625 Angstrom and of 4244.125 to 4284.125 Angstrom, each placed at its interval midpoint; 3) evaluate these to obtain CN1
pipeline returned 0.15 mag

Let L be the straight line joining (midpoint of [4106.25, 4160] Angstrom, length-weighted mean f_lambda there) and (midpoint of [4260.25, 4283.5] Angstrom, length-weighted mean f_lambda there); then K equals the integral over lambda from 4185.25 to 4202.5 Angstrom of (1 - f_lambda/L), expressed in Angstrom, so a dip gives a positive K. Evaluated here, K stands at 1.51 Angstrom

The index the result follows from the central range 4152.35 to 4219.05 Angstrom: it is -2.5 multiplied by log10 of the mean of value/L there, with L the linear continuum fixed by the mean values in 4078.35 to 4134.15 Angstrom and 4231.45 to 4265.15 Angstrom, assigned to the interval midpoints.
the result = 0.12 mag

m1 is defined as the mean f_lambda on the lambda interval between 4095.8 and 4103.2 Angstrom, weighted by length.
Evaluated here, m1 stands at 16.7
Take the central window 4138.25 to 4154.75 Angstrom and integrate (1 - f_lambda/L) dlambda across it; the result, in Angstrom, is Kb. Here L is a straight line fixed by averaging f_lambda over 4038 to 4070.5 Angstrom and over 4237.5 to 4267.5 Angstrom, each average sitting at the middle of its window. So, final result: 0.3 Angstrom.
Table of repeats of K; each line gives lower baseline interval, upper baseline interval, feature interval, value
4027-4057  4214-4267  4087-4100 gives -3.3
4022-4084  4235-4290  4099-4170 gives -4.8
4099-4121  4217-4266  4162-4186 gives 2.6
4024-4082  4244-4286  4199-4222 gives 1.3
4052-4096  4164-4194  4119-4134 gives -0.7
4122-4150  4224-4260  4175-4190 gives 0.6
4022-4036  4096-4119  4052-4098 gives 0.8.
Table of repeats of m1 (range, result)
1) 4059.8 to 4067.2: 13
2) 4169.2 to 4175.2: 12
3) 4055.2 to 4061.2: 12.8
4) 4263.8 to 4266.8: 12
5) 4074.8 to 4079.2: 14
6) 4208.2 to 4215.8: 10.5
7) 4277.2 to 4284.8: 11.8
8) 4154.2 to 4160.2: 12.4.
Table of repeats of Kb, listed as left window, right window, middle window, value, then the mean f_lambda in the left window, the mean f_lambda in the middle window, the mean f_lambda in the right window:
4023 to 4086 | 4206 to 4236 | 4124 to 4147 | -1.50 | 13.2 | 13.2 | 11.5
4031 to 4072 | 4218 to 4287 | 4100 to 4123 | -4.09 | 13.2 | 15.1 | 11.7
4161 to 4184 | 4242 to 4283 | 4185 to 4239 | 1.65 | 12.1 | 11.5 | 11.6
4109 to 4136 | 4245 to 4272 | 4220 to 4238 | 0.59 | 14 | 11.7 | 11.6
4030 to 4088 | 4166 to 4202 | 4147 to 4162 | 0.08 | 13.4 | 12.1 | 11.8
